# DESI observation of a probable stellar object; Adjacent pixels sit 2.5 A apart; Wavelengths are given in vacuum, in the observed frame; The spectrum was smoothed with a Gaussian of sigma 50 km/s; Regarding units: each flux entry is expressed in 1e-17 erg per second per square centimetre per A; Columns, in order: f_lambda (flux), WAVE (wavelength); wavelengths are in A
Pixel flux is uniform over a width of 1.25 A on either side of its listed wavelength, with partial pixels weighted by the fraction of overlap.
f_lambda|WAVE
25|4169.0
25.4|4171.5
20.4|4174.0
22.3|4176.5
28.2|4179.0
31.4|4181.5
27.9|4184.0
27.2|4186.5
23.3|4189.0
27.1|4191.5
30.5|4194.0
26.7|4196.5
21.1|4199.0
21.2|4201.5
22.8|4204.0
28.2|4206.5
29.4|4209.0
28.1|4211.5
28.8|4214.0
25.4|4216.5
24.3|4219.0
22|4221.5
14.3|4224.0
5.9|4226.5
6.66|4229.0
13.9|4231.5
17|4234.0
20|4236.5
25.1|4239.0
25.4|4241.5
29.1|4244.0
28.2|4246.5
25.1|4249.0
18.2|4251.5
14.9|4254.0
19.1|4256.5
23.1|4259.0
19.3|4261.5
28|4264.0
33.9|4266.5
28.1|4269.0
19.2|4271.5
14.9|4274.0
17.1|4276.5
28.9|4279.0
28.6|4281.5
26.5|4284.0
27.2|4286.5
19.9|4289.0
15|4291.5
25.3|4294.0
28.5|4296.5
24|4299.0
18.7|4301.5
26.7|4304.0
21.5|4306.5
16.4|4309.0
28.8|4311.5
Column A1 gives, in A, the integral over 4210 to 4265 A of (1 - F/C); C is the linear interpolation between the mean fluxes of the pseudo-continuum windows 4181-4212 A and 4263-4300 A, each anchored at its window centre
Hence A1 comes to 9.5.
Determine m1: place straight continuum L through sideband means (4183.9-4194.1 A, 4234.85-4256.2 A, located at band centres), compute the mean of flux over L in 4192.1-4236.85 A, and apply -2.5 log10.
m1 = 0.169 mag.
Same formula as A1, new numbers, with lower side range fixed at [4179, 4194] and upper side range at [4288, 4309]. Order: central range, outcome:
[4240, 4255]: 0.64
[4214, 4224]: 1.07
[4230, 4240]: 2.66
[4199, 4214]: 0.51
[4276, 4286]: -1.33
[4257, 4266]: -0.01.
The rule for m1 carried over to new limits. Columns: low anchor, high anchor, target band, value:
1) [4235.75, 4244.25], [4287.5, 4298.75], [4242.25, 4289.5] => -0.01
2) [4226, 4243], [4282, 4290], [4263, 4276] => -0.09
